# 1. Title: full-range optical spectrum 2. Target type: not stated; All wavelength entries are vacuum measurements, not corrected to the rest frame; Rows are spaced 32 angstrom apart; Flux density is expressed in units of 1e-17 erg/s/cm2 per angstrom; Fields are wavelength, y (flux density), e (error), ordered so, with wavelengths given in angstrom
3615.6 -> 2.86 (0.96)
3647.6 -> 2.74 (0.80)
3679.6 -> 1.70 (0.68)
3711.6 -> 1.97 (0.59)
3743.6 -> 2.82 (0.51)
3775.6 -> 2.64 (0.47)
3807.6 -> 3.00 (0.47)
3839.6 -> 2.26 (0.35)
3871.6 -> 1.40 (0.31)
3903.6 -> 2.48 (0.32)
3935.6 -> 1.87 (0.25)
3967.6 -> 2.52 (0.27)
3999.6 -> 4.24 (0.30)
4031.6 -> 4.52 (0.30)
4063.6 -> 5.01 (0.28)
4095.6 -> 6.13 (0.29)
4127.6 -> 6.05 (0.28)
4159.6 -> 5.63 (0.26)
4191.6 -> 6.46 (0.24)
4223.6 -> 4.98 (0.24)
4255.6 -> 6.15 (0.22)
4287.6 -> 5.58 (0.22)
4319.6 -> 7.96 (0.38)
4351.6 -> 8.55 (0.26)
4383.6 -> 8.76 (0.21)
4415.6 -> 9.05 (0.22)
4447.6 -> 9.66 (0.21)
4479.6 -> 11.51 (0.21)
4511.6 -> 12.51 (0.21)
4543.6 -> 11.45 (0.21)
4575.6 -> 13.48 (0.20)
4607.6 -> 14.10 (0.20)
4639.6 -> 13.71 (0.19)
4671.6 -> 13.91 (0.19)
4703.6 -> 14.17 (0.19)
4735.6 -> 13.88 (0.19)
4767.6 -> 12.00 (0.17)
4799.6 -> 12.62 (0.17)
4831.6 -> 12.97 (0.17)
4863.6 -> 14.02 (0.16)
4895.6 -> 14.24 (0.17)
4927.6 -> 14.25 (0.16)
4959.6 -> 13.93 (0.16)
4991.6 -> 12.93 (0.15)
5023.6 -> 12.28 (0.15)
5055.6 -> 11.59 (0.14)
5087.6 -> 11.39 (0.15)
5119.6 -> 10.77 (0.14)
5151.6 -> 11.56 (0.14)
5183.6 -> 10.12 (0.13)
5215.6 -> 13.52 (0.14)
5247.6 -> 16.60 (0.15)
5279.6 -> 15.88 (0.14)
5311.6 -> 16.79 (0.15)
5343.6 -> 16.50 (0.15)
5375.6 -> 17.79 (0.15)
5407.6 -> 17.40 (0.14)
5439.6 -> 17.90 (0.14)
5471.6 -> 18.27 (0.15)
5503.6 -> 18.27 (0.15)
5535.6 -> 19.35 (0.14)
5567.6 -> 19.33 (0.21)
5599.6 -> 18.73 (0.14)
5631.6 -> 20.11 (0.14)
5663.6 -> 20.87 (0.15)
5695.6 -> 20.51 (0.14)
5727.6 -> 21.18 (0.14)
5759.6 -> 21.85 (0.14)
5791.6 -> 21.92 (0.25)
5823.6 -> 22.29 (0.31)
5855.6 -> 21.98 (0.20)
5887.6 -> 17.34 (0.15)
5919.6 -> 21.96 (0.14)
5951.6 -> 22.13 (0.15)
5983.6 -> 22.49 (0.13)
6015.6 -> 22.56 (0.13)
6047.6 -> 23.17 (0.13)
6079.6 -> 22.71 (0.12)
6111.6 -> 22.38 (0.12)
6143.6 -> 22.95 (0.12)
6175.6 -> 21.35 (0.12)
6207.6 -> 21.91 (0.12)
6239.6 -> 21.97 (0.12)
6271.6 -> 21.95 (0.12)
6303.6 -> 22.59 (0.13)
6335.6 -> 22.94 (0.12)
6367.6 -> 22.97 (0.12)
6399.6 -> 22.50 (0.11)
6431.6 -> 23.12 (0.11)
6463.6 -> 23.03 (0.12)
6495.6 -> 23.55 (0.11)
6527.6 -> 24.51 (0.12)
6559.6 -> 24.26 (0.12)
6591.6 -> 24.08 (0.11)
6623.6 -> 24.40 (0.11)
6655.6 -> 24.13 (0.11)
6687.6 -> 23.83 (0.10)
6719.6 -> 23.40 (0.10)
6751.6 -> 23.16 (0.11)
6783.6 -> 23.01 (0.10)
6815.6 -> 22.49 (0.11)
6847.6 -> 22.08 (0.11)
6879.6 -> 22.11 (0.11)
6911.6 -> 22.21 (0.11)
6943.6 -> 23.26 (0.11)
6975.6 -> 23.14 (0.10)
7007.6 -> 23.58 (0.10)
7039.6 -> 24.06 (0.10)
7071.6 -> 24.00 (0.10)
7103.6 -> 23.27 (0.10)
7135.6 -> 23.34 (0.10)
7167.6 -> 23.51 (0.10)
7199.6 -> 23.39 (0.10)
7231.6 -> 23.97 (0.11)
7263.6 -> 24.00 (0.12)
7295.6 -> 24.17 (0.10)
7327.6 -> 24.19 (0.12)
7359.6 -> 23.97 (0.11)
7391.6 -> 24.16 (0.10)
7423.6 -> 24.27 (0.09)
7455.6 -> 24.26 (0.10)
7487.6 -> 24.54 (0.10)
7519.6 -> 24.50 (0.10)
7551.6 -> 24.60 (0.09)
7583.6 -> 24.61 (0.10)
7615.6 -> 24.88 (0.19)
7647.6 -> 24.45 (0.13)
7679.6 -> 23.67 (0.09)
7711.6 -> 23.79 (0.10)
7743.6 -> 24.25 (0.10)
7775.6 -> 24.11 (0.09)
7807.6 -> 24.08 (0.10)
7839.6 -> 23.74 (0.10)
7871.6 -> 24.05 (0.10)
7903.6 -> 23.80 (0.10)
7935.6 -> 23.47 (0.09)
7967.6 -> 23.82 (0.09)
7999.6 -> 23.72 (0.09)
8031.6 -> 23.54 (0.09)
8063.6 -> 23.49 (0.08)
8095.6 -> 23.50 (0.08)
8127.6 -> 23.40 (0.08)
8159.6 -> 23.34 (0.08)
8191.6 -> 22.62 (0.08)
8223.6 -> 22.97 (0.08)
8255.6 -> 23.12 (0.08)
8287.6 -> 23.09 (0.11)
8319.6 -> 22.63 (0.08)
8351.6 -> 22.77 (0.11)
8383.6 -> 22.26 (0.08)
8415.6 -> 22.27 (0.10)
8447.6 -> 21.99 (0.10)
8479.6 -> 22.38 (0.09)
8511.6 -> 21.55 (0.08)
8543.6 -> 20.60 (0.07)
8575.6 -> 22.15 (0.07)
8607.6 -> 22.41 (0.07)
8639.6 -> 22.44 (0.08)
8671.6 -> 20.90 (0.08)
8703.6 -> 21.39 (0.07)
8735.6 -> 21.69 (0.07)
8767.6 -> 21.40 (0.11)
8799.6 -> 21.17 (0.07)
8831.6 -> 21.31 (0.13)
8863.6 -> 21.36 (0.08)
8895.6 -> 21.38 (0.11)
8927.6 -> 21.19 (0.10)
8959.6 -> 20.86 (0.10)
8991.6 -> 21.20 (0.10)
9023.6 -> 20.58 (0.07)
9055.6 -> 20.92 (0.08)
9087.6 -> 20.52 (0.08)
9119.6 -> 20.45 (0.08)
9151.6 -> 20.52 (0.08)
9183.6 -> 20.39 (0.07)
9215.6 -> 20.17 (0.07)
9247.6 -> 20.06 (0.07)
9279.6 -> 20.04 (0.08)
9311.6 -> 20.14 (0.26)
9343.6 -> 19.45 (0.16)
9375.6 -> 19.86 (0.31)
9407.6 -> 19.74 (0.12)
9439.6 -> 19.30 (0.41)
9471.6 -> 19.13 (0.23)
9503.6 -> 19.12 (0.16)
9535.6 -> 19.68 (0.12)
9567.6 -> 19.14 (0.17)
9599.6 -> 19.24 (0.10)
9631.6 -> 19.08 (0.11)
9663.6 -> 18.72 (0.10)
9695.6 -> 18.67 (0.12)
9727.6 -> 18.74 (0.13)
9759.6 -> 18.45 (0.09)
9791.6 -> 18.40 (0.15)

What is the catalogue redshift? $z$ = 0.000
